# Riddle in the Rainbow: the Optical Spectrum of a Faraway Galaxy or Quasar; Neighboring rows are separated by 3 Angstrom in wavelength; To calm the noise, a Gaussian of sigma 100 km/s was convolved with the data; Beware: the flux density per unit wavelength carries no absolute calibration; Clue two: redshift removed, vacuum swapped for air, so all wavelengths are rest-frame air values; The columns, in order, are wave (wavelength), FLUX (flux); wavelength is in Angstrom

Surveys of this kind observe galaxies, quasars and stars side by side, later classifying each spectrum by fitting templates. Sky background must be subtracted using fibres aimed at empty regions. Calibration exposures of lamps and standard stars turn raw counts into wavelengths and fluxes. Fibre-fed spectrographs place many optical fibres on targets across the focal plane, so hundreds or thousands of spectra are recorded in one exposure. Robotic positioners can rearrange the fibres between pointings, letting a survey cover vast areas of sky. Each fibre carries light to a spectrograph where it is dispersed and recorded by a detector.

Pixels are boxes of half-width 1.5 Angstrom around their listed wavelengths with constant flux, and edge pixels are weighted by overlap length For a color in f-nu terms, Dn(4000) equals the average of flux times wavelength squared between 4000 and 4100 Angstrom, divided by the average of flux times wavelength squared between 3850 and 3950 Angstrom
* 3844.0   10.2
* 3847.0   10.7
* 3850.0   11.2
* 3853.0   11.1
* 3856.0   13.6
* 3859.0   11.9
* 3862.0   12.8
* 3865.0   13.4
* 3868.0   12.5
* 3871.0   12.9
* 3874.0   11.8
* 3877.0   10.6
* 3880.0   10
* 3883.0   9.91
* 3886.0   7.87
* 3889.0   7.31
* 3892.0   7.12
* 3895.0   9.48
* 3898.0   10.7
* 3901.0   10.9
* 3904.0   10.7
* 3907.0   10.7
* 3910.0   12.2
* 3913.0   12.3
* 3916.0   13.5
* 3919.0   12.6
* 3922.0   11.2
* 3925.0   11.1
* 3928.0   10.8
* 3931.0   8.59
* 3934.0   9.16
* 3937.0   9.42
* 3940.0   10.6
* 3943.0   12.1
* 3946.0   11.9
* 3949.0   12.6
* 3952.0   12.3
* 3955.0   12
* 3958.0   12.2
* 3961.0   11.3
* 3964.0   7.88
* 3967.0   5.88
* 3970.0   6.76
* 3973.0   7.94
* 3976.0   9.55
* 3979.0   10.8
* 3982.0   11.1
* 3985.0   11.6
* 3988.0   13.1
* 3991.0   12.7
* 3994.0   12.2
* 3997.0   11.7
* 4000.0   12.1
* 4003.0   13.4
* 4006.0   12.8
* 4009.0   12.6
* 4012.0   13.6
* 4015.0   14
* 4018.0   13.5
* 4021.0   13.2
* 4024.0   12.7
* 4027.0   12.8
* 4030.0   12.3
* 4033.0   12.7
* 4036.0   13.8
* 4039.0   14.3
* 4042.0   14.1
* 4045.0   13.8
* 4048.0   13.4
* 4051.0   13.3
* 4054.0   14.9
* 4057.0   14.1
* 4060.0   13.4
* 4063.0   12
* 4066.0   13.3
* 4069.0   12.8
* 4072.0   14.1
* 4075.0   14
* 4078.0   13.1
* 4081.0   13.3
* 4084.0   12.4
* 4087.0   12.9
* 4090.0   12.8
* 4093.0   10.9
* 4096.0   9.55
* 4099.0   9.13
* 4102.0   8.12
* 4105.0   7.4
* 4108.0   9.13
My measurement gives 1.3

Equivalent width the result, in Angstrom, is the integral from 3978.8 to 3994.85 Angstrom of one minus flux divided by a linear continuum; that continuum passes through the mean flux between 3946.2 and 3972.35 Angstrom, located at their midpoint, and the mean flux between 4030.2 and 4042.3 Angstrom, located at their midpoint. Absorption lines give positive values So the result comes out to -0.9 Angstrom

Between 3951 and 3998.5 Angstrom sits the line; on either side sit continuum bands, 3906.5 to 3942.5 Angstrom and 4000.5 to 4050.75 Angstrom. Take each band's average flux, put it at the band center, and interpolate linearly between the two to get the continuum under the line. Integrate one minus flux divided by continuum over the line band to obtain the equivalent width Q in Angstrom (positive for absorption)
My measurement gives 6.3 Angstrom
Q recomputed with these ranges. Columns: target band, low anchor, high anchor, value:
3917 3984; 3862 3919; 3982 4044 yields 8.3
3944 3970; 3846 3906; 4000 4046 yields 3.4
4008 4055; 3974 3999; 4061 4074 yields -3.9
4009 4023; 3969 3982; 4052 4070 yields -2.9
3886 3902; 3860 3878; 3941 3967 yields 4.1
